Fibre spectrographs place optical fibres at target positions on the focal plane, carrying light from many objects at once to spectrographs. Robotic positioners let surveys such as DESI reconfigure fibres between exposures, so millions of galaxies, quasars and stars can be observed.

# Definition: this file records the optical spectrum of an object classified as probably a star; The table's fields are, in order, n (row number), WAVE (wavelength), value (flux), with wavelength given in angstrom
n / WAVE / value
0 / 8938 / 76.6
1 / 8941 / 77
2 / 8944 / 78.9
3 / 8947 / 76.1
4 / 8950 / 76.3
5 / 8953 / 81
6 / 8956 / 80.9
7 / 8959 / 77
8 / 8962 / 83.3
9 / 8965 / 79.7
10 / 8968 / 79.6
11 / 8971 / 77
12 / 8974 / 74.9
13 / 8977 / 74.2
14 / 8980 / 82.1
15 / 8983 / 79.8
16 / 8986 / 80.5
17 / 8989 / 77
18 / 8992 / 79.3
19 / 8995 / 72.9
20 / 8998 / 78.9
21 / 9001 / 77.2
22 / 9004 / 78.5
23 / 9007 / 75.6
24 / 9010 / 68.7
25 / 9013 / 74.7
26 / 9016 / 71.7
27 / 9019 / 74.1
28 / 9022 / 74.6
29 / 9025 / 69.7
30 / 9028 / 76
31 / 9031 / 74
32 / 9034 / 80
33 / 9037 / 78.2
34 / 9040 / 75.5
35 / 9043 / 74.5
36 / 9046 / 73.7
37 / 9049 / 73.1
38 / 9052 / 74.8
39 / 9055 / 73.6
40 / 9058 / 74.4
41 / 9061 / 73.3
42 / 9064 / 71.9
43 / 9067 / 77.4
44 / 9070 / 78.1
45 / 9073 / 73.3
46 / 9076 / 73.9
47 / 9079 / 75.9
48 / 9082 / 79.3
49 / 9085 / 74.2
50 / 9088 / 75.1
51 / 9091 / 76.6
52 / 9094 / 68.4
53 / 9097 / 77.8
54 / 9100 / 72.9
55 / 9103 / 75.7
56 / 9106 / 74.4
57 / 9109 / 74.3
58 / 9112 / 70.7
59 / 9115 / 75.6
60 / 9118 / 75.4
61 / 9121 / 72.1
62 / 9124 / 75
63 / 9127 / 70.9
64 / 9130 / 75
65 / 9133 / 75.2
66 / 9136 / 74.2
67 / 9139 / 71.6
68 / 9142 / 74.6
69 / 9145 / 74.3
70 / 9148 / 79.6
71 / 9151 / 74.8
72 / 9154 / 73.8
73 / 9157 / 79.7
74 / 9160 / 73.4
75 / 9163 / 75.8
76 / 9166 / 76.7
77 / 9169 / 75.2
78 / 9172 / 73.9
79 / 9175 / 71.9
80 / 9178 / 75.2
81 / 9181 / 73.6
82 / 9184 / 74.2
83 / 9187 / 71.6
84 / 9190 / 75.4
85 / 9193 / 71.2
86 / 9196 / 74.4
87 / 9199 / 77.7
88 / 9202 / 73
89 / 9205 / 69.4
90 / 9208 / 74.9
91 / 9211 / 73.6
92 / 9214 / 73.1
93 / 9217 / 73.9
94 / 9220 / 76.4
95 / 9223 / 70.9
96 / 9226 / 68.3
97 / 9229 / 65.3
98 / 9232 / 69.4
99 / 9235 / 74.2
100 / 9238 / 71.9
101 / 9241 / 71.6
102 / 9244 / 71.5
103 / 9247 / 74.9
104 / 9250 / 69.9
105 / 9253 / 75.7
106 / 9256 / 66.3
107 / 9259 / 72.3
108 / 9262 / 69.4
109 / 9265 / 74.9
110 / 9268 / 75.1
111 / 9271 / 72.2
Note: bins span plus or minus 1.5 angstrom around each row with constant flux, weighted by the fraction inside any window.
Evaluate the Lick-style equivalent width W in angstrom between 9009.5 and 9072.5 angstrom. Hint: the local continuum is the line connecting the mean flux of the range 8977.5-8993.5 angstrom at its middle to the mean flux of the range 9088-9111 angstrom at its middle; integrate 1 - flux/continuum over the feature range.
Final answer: 1.99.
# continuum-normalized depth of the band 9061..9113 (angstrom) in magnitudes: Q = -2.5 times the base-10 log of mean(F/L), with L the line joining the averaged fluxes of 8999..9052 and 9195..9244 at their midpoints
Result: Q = -0.01 mag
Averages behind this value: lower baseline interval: 74.7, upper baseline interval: 72.3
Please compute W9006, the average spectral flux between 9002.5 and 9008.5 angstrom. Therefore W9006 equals 77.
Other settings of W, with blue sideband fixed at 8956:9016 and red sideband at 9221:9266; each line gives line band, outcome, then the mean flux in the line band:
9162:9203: -0.94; 74.3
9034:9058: 0.26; 75.1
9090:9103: 0.11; 74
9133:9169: -0.96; 75.3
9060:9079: 0.14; 74.8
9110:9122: 0.11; 73.5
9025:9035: 0.11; 75.5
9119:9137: 0.04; 73.8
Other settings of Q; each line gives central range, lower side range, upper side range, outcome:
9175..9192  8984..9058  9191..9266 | -0.01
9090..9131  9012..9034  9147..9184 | 0.01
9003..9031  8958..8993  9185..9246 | 0.06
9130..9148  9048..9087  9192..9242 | -0.01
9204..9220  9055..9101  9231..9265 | -0.02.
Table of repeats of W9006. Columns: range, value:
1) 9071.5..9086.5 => 75.3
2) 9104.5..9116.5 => 73.8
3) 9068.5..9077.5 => 75.1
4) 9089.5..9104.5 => 74.3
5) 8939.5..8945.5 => 78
